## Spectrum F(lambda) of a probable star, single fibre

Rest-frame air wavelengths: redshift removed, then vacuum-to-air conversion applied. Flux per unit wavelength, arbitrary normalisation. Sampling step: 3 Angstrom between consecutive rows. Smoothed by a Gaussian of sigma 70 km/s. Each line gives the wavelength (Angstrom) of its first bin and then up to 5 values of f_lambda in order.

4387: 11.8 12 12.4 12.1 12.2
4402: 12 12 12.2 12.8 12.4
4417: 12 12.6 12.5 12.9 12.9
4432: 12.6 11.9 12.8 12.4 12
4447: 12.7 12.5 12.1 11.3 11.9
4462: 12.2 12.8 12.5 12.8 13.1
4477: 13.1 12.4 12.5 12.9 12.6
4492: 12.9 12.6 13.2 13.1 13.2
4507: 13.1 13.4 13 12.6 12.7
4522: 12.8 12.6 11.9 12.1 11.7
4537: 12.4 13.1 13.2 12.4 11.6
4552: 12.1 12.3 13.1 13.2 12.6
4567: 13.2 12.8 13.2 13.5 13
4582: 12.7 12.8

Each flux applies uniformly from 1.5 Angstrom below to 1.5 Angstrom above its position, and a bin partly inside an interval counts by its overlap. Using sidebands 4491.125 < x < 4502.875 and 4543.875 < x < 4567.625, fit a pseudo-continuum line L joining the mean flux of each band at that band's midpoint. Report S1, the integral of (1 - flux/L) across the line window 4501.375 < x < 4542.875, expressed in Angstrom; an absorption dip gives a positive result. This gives 0.3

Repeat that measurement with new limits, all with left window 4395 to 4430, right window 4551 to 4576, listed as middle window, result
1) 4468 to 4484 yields -0.2 Angstrom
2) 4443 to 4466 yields 0.6 Angstrom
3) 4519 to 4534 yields 0.5 Angstrom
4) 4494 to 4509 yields -0.5 Angstrom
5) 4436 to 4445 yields 0.1 Angstrom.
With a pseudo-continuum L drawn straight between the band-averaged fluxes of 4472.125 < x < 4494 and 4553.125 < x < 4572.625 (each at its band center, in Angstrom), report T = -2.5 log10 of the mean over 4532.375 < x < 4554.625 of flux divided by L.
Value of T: 0.04 mag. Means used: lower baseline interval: 12.8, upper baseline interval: 12.9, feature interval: 12.4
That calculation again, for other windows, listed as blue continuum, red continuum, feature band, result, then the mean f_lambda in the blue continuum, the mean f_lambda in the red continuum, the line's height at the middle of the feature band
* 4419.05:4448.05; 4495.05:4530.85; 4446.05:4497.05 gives 0.012 mag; 12.5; 12.8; 12.7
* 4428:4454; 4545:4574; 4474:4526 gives -0.029 mag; 12.4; 12.6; 12.5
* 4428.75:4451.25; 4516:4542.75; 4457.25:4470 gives 0.009 mag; 12.5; 12.5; 12.5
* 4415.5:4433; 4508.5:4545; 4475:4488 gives -0.011 mag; 12.6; 12.6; 12.6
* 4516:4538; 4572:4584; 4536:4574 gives 0.003 mag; 12.3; 13.1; 12.7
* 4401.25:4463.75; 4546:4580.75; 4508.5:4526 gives -0.021 mag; 12.3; 12.8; 12.6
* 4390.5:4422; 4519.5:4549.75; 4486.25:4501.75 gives -0.044 mag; 12.3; 12.4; 12.4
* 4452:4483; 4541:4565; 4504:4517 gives -0.048 mag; 12.4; 12.6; 12.5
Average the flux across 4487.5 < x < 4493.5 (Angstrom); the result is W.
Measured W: 12.8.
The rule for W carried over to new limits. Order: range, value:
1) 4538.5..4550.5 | 12.6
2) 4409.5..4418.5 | 12.4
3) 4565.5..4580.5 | 13.1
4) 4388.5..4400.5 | 12.2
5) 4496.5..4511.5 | 13.2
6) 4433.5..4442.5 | 12.4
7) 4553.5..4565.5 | 12.8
